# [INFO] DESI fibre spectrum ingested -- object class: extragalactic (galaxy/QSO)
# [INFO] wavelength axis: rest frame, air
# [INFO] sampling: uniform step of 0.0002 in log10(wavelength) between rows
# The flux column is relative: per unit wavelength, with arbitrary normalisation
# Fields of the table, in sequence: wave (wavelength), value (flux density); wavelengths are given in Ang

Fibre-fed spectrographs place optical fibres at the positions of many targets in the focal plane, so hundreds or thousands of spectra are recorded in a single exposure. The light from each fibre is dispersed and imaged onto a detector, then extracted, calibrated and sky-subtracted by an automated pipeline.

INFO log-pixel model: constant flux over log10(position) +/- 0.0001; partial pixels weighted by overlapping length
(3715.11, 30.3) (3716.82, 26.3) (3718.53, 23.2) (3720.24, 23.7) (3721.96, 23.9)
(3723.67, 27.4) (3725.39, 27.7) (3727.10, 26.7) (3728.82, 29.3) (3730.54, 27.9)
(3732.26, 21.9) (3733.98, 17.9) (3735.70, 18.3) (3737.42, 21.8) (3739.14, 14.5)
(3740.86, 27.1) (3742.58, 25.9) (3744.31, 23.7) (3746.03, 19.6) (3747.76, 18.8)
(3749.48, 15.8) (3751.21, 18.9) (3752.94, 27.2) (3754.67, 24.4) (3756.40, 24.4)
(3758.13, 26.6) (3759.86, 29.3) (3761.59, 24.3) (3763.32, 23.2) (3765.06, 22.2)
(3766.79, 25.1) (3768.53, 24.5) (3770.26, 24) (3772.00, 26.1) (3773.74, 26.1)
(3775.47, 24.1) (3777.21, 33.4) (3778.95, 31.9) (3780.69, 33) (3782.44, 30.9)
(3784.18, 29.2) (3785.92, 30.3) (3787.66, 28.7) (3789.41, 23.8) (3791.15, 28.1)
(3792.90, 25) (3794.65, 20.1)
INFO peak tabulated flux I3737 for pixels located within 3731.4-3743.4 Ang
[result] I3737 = 27.1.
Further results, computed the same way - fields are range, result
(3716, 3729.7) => 29.3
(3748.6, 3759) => 27.2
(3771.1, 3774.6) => 26.1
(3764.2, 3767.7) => 25.1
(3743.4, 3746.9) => 23.7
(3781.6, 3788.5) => 30.9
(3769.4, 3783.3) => 33.4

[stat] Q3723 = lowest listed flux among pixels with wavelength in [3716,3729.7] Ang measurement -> 23.2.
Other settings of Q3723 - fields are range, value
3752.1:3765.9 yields 22.2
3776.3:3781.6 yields 31.9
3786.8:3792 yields 23.8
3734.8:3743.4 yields 14.5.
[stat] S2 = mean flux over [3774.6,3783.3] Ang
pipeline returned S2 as 30.7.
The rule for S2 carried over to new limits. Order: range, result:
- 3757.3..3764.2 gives 25.8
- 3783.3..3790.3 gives 28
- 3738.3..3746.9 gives 22.2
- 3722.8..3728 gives 27.3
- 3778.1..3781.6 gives 32.4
